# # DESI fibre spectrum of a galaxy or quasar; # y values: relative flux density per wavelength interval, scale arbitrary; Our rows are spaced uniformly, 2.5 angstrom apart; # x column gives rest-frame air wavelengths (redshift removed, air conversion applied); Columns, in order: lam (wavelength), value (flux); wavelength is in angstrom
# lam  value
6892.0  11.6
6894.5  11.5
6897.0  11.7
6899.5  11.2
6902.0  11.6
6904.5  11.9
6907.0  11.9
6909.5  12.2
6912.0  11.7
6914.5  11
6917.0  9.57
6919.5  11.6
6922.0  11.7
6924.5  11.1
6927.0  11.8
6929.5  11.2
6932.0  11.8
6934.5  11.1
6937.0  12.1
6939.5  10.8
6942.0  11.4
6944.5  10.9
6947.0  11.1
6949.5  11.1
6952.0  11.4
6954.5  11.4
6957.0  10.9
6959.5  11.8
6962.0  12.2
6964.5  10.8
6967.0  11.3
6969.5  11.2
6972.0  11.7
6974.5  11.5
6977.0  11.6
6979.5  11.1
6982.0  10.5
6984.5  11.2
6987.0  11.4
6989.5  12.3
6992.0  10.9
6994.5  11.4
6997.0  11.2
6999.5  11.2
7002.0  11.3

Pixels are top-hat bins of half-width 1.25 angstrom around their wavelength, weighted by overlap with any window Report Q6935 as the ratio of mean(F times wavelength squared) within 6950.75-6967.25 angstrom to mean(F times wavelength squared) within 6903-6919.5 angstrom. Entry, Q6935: 1.0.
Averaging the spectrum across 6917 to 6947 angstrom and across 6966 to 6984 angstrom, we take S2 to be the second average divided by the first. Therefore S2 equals 1.00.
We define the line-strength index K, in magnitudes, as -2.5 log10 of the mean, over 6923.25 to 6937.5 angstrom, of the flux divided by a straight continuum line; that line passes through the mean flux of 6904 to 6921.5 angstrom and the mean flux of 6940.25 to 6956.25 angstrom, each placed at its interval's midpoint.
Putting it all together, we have -0.018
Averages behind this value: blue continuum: 11.4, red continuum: 11.2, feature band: 11.5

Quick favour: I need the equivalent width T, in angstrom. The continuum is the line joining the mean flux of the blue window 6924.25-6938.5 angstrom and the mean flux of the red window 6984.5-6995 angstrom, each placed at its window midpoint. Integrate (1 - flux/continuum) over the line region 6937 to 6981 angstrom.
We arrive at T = 0.69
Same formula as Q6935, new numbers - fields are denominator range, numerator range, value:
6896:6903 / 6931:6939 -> 1.02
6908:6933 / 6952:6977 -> 1.02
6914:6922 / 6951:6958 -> 1.05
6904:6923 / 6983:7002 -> 1.02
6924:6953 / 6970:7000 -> 1.01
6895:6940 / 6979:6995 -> 1.00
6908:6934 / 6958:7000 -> 1.02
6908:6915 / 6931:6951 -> 0.97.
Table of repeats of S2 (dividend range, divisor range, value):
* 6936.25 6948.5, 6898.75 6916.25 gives 0.97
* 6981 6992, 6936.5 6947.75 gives 1.01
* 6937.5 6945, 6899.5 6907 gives 0.95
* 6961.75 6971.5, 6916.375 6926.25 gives 1.02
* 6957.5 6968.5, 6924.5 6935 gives 1.00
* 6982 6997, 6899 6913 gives 0.96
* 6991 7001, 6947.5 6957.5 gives 1.00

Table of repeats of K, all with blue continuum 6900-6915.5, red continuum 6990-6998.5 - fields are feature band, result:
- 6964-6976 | 0.005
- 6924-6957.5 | 0.022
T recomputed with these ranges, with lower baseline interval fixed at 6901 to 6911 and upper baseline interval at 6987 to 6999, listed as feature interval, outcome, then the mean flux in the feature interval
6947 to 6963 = 0.3 angstrom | 11.4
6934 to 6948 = 0.6 angstrom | 11.2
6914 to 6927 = 0.8 angstrom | 11.1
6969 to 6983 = 0.3 angstrom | 11.3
